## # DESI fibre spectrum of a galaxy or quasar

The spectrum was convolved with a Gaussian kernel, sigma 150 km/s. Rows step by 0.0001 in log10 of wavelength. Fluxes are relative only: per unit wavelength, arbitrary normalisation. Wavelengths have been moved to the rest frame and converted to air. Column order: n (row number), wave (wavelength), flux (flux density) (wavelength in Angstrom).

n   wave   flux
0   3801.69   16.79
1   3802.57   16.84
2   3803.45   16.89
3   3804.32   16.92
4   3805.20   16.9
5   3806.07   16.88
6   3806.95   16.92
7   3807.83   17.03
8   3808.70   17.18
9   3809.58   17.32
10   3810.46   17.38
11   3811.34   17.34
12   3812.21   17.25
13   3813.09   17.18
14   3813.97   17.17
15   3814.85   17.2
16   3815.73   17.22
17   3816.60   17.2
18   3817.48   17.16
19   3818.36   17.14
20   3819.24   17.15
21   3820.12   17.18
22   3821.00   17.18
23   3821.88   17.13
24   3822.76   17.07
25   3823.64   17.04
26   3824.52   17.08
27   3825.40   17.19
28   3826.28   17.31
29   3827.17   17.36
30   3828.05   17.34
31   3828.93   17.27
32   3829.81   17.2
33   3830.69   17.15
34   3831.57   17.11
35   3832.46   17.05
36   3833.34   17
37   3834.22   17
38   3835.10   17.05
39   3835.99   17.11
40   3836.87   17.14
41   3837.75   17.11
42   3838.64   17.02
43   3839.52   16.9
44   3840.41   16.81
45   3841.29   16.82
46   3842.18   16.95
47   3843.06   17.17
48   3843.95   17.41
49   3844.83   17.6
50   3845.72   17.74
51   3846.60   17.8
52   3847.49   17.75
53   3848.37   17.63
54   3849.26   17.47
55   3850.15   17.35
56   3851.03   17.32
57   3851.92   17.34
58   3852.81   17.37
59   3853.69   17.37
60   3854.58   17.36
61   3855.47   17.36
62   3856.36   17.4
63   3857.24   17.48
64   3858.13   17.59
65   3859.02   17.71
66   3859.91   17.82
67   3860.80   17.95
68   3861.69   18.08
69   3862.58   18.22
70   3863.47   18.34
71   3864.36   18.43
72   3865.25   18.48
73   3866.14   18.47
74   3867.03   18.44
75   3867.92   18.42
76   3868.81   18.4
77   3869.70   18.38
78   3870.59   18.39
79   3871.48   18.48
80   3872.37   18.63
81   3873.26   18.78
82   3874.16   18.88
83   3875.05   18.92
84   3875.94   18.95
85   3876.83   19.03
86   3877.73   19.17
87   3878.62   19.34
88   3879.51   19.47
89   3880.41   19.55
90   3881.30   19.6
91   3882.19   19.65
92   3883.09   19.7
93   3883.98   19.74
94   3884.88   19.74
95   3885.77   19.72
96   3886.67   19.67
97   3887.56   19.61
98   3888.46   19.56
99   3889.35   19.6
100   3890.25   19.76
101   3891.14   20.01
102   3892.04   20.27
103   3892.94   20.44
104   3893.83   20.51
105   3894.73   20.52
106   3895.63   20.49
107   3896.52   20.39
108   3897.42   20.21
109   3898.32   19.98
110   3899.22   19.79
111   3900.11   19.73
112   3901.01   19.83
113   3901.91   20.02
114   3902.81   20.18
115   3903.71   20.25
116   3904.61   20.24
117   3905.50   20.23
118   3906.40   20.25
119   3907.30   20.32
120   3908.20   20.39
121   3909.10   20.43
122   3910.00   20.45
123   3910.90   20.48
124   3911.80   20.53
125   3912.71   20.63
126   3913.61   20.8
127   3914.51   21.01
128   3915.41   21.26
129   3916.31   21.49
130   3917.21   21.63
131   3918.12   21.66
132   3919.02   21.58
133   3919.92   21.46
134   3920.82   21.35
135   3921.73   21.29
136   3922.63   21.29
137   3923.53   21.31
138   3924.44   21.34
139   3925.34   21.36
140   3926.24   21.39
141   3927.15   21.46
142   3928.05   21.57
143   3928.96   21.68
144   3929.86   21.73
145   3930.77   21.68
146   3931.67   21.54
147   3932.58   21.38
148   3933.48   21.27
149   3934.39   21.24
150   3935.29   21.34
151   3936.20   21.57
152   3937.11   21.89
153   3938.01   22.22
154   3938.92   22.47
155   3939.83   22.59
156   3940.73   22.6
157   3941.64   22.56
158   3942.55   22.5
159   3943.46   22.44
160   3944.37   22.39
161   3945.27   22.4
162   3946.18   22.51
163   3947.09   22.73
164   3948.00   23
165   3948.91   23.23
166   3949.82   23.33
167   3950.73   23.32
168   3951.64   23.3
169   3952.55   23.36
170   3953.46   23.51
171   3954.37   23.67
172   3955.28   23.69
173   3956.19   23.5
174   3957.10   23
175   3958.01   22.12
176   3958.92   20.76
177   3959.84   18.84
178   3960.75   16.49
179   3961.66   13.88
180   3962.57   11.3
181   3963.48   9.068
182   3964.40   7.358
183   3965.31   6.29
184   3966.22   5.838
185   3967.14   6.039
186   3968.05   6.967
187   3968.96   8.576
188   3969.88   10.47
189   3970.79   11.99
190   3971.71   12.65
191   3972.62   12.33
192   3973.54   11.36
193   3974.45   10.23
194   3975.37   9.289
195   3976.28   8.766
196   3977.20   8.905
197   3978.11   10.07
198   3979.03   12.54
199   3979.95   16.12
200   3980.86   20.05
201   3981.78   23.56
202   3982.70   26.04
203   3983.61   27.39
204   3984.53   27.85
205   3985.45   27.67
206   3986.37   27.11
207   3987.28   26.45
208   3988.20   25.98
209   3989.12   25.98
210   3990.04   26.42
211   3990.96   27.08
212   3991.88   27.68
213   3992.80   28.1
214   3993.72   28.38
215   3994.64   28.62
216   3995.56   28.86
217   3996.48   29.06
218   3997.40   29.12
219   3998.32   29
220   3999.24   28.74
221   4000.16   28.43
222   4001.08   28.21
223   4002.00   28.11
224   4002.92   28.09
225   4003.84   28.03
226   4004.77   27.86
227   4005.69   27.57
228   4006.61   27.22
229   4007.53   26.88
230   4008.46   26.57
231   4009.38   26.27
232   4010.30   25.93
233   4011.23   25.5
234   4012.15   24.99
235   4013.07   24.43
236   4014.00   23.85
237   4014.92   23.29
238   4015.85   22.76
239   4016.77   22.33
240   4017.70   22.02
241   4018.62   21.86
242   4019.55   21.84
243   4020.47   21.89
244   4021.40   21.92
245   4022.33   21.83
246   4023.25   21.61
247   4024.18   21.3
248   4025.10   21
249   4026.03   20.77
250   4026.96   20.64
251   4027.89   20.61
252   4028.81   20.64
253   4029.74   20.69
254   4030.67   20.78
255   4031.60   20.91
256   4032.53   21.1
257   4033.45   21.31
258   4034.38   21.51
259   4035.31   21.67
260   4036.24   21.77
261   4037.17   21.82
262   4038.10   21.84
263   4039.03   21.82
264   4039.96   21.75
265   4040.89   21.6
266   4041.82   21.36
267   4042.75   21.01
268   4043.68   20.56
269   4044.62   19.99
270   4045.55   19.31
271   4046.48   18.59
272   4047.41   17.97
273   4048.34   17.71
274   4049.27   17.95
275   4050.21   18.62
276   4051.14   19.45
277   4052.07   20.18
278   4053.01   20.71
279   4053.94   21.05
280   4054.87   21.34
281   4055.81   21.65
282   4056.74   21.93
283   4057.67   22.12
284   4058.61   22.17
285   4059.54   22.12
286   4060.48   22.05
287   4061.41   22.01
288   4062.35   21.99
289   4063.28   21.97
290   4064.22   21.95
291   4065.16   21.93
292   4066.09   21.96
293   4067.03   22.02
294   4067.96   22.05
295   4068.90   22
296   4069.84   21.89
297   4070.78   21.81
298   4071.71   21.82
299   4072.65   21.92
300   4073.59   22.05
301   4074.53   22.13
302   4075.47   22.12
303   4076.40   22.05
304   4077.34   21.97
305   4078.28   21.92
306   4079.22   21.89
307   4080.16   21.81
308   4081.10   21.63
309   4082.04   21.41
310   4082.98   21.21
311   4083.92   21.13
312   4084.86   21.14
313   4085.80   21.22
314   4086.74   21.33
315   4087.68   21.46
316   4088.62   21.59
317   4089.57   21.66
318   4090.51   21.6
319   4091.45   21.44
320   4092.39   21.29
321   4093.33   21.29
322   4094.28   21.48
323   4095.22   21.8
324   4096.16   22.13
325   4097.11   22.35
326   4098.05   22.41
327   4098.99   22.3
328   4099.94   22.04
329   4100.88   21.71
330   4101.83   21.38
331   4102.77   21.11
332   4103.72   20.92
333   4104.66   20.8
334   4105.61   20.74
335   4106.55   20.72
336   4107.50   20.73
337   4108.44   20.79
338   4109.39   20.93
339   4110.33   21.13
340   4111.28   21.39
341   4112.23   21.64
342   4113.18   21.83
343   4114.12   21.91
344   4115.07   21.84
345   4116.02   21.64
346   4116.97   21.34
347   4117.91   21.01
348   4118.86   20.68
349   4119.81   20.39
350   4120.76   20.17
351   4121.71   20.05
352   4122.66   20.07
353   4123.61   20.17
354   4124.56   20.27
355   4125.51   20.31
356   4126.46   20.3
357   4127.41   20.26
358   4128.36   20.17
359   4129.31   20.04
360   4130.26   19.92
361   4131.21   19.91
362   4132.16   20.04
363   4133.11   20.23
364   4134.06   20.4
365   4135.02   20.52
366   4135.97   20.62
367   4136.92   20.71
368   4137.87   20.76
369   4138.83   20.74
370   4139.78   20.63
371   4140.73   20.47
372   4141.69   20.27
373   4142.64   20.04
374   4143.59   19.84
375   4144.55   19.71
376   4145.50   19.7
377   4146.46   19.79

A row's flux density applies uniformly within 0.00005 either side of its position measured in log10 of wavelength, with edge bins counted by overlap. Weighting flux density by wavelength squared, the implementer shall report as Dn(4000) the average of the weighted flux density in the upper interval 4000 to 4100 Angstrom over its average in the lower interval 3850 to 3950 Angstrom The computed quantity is 1.18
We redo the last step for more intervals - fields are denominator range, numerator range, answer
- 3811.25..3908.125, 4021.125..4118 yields 1.29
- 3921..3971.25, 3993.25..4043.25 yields 1.28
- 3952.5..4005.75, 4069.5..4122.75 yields 1.12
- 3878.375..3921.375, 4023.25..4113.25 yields 1.14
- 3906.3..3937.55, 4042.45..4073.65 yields 1.06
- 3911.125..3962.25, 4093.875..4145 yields 1.05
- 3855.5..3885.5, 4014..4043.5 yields 1.25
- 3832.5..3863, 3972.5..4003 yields 1.43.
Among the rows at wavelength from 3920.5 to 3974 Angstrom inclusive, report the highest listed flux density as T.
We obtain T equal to 23.69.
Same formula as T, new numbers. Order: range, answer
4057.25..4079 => 22.17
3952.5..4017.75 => 29.12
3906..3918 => 21.63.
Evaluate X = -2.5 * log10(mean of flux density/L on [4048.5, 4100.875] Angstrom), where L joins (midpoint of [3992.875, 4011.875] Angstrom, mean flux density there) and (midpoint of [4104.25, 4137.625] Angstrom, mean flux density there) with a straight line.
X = 0.09 mag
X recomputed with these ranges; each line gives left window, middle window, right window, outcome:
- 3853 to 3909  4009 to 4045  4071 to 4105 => -0.05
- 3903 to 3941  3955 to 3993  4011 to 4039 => 0.25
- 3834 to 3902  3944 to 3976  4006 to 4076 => 0.22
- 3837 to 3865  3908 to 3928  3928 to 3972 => -0.15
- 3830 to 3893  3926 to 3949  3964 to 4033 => -0.11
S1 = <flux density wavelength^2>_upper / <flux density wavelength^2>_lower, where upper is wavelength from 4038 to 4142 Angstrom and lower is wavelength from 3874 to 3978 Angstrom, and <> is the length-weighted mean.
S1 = 1.20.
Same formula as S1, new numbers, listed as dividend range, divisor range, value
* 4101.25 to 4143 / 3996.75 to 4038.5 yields 0.91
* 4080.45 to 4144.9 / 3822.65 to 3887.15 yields 1.33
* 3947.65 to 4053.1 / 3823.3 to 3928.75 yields 1.18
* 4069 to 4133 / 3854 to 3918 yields 1.21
